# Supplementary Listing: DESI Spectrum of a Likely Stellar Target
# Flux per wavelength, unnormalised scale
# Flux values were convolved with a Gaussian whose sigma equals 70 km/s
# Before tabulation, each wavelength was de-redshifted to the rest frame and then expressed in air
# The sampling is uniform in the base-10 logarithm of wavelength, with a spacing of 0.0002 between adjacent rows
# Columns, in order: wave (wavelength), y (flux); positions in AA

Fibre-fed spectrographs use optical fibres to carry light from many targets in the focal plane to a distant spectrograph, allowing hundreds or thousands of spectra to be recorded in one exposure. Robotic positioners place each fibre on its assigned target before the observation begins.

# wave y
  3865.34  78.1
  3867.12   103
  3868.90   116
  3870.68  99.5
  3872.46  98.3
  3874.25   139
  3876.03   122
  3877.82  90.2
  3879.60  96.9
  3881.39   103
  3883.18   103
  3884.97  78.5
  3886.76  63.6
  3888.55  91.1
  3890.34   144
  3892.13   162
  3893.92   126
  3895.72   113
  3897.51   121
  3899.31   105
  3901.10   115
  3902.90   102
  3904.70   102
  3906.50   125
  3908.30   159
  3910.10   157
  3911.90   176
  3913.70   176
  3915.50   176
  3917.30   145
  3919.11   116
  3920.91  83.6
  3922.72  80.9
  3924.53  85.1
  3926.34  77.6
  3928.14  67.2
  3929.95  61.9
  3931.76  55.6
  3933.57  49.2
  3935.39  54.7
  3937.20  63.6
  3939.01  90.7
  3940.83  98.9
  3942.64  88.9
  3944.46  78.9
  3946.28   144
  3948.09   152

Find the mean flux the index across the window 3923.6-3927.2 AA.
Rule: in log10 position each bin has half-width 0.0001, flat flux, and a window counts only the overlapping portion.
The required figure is 81.3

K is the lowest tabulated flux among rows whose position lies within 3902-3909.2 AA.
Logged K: 102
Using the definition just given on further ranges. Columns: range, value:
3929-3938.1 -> 49.2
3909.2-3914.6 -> 157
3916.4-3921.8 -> 83.6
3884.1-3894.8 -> 63.6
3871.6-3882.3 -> 90.2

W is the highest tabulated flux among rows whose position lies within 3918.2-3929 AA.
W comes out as 116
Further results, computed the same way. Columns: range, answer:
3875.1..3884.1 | 122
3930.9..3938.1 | 63.6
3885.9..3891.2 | 144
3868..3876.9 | 139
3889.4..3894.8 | 162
